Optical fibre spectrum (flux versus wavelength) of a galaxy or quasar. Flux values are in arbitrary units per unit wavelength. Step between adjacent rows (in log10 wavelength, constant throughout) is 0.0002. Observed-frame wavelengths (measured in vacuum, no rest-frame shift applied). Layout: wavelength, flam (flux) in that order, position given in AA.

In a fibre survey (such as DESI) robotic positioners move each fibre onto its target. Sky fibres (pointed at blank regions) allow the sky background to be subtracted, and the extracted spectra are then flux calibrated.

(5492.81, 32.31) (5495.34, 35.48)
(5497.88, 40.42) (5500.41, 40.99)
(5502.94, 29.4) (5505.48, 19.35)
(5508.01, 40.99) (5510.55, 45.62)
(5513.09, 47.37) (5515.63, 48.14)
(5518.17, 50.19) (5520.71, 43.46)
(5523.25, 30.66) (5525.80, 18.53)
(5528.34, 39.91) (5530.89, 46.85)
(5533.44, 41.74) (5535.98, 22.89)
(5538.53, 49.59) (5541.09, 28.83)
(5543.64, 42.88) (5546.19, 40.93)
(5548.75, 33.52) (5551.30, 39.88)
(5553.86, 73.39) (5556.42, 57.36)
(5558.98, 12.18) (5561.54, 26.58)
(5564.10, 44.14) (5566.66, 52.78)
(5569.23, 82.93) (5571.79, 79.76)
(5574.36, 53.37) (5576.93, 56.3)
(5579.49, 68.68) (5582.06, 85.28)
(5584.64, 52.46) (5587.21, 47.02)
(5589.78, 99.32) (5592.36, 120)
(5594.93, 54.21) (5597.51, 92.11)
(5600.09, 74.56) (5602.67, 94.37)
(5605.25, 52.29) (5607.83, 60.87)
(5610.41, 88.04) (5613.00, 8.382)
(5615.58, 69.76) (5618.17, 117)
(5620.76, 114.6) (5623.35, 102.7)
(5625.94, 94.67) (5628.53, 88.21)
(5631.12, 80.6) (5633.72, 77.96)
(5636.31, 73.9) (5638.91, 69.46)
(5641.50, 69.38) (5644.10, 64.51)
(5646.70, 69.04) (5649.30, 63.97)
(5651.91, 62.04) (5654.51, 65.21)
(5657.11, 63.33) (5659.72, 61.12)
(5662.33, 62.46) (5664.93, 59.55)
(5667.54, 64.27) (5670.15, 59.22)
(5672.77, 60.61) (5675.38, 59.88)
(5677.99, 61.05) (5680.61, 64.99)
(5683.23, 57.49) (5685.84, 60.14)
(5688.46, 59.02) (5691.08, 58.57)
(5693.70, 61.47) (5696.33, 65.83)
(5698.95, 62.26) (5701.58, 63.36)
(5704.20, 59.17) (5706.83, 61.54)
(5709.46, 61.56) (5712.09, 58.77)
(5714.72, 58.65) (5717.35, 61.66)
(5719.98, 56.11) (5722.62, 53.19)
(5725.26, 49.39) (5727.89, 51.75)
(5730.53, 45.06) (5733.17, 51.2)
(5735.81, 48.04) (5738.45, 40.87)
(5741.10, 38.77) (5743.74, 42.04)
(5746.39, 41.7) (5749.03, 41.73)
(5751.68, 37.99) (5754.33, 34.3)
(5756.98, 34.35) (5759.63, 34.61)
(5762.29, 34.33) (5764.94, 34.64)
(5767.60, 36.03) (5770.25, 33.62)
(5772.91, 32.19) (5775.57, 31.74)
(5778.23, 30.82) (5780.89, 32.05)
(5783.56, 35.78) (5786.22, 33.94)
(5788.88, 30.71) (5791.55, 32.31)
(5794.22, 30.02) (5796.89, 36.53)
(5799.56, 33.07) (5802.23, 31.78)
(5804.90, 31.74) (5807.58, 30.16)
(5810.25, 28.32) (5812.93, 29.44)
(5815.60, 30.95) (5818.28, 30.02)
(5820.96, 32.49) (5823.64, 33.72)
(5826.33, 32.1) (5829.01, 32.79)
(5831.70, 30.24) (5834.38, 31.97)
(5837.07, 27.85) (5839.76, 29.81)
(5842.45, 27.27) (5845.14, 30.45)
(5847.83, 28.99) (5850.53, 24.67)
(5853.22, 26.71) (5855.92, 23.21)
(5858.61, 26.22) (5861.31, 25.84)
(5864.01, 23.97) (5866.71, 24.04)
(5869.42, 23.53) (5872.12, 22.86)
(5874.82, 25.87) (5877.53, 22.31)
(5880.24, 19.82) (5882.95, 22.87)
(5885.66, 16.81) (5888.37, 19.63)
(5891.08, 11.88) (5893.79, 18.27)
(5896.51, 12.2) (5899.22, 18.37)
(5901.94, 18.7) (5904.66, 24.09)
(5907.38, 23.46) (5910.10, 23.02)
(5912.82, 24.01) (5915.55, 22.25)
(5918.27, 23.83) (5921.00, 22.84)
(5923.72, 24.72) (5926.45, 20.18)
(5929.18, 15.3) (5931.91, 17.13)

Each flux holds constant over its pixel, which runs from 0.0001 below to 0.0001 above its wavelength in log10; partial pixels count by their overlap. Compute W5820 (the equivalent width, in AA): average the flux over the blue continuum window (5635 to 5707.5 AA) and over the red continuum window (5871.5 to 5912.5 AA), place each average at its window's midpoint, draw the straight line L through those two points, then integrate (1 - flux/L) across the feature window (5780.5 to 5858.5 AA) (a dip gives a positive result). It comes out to 7.7 AA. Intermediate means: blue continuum 63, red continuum 20.1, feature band 30.6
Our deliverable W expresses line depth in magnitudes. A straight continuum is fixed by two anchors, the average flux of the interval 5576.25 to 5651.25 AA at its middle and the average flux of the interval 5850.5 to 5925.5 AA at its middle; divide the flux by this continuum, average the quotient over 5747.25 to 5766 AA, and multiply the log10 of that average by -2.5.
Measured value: 0.31 mag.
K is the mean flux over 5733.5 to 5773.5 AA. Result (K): 38.1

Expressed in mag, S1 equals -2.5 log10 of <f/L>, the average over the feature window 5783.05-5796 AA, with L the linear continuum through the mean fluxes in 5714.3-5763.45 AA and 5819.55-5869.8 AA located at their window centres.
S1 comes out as 0.14 mag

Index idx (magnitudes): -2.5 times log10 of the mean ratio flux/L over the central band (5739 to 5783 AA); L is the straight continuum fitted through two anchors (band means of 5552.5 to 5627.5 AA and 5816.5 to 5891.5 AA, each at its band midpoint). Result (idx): 0.169 mag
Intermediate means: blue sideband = 70.3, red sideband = 26.2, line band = 35.8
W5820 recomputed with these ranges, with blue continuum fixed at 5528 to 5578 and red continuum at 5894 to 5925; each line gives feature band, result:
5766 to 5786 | -1.6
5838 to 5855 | -1.3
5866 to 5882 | 0.6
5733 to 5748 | -4.4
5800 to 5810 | -0.8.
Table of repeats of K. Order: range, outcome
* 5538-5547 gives 39.8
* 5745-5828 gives 33.3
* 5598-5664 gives 74.1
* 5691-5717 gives 61.3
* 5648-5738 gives 59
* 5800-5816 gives 30.5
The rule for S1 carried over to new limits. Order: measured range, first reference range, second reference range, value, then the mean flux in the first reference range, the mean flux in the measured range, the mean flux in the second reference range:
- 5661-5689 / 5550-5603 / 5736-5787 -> -0.23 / 64.6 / 60.8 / 36.2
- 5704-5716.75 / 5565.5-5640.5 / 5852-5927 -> -0.08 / 76.3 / 60.1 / 21.8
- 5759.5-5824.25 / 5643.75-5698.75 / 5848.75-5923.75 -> 0.21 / 62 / 32.4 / 22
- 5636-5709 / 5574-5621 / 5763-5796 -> -0.11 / 73.7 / 62.8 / 32.9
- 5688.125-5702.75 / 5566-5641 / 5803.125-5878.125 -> -0.08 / 76.4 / 61.9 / 28.2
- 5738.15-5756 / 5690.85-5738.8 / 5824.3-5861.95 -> 0.25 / 56.5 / 39.5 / 28.6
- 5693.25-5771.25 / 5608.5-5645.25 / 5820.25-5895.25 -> 0.15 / 79.7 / 48.3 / 25.5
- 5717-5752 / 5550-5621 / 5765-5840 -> -0.10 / 66.4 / 47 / 31.9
